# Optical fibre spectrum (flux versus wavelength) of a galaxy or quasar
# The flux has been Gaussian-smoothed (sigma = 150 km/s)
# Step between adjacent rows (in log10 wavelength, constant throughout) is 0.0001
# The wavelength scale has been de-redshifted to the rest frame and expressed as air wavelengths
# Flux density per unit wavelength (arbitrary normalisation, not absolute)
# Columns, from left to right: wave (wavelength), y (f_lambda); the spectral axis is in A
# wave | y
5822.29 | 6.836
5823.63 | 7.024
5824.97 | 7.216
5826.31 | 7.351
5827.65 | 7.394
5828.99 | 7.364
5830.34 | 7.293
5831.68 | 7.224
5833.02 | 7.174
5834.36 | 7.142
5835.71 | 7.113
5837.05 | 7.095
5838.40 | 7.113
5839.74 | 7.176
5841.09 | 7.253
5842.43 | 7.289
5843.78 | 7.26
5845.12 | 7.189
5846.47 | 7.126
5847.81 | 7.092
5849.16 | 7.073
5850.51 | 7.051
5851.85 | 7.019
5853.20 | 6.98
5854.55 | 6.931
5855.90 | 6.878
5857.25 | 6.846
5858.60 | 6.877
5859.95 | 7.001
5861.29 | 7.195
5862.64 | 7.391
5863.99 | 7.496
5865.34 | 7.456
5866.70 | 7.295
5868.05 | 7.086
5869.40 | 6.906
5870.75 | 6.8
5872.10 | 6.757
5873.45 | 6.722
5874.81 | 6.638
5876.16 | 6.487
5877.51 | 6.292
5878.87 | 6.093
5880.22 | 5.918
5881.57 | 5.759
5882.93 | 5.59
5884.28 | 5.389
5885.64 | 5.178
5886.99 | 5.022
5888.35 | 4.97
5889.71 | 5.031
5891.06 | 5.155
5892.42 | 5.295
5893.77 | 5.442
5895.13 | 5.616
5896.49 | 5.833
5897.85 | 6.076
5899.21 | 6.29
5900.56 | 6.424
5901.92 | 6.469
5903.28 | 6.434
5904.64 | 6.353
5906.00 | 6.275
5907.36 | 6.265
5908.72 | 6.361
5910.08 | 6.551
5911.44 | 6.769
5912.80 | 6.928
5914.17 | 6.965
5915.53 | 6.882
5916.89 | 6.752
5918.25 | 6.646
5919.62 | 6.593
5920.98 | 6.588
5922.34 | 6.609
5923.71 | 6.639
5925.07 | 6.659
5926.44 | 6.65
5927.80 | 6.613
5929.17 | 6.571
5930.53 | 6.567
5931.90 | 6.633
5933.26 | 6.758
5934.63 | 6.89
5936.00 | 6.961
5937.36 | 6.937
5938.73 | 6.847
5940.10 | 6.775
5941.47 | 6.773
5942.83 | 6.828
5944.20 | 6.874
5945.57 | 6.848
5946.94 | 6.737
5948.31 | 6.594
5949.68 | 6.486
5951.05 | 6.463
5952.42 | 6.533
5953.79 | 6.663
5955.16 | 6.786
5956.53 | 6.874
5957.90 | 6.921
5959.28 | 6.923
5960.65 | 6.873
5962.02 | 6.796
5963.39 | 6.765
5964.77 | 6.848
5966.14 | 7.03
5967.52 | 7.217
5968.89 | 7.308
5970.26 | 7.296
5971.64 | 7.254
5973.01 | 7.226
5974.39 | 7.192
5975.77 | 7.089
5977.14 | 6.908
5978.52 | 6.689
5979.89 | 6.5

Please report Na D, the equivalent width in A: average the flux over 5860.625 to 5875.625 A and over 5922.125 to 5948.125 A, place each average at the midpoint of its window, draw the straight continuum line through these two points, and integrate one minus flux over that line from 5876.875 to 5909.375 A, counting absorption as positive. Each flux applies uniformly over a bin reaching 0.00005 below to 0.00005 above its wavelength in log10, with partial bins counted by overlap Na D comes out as 5.3 A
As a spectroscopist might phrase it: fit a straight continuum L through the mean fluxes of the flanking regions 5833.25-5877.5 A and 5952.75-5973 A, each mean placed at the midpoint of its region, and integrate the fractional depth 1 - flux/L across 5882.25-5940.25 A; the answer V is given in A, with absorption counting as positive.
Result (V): 5.99 A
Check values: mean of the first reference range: 7.04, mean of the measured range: 6.28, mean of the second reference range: 6.97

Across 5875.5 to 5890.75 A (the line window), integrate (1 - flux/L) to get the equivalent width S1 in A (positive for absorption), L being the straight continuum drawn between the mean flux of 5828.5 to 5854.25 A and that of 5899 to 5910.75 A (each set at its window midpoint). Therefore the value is 2.4 A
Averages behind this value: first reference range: 7.15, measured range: 5.6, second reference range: 6.39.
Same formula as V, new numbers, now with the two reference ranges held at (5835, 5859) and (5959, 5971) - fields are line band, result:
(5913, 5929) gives 0.8 A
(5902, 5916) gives 0.9 A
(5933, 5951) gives 0.6 A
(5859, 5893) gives 3.7 A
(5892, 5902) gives 1.6 A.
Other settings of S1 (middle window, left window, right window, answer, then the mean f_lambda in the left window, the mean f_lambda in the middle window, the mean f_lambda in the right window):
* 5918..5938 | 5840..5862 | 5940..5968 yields 0.50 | 7.07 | 6.69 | 6.79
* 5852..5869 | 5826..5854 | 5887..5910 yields -0.99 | 7.18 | 7.11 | 5.89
